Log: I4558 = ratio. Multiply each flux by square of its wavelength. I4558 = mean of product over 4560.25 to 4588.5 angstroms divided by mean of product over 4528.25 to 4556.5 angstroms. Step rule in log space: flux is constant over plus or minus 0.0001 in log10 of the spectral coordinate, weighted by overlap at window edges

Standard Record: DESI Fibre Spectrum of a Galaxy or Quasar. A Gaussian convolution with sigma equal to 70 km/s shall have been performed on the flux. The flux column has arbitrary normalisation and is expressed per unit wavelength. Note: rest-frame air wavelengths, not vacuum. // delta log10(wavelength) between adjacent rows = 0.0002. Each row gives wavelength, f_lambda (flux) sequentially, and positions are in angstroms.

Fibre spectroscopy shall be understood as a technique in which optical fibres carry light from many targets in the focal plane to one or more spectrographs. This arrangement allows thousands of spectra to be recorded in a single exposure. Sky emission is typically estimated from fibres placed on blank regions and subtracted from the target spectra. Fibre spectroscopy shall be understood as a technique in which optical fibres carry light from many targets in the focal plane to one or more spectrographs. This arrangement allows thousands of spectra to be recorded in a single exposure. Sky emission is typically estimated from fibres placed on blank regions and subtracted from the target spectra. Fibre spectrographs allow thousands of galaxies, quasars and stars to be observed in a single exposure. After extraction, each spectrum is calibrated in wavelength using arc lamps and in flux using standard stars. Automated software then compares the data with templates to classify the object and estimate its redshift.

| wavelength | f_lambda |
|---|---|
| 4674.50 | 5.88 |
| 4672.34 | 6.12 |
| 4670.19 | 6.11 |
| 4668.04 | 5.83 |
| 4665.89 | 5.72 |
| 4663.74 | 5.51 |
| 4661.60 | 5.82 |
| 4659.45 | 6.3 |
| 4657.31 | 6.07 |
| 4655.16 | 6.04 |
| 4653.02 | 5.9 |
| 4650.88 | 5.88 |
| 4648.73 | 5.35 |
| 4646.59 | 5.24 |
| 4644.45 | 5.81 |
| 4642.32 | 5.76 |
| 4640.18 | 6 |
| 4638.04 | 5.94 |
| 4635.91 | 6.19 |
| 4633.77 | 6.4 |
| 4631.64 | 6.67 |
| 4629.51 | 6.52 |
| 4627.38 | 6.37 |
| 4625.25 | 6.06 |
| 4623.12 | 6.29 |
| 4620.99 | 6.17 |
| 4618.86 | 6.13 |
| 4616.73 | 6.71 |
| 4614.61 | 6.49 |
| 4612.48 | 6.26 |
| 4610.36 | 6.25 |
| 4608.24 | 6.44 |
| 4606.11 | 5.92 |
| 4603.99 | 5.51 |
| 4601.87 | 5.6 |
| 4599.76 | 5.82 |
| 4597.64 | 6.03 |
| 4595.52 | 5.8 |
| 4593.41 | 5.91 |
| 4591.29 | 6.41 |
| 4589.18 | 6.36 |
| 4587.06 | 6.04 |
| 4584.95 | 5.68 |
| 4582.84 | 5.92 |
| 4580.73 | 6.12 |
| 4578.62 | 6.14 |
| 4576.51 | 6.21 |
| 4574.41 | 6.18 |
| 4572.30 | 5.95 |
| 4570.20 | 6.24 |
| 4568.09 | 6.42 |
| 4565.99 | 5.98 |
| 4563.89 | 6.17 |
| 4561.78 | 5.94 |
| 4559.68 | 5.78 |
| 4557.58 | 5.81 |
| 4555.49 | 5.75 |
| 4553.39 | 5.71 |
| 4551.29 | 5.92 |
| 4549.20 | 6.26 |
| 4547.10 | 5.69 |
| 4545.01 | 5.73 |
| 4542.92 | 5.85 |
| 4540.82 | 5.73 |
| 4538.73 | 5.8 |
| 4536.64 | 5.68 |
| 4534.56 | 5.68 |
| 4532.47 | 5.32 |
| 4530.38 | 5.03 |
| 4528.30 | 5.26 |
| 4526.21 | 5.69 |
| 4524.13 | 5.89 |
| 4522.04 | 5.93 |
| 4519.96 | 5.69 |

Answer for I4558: 1.08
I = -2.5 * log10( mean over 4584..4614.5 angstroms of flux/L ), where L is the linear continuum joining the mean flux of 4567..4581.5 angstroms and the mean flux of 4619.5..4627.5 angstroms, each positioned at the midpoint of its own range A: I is 0.03 mag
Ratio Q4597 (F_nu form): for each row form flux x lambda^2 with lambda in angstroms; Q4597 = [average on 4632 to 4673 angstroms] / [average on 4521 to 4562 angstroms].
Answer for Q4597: 1.08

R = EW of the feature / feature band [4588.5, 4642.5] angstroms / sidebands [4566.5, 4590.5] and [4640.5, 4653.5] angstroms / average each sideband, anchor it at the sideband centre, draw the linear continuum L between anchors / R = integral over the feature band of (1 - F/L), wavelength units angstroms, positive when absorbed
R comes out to -2.7 angstroms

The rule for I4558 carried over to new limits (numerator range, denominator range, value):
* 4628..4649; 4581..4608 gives 1.03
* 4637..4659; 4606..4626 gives 0.94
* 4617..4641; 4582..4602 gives 1.07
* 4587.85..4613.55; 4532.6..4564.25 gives 1.06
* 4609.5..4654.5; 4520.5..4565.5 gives 1.11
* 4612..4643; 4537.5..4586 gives 1.08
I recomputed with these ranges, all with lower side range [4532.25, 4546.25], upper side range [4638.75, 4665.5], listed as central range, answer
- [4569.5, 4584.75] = -0.063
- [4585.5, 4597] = -0.060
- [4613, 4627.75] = -0.095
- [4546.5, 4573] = -0.046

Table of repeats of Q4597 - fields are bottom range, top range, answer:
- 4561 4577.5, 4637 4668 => 0.98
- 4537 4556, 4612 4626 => 1.12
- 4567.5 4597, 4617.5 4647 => 1.03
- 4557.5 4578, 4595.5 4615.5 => 1.01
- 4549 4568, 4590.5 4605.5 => 1.00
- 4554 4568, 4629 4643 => 1.08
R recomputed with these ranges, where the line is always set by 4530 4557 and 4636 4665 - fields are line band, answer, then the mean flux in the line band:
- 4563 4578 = -1.1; 6.17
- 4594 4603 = -0.1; 5.82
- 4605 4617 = -1.1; 6.32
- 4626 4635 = -1.0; 6.47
